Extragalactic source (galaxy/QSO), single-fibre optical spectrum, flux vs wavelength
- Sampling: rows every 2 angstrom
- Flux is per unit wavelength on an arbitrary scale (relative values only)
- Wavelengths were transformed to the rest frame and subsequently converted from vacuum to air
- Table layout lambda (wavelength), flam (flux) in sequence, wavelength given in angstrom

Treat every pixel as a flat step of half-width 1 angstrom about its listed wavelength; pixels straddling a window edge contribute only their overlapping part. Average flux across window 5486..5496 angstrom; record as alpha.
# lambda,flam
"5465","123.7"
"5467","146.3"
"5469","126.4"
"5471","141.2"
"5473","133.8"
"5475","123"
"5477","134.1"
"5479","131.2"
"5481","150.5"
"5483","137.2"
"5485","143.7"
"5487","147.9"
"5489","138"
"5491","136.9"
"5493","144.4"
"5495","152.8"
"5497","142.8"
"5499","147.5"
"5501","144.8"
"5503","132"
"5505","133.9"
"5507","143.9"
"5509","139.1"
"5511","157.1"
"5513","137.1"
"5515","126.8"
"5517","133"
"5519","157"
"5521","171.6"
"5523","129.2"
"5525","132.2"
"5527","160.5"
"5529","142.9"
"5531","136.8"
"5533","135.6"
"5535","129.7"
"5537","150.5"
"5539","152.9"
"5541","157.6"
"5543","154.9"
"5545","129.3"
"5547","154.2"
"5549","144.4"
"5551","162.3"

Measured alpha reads 144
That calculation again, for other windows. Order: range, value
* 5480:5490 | 143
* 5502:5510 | 137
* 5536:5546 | 149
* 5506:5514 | 144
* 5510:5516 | 140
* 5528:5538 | 139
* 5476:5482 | 139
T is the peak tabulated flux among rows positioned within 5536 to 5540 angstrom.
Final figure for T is 152.9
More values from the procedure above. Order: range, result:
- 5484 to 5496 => 152.8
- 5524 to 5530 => 160.5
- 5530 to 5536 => 136.8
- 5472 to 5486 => 150.5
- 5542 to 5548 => 154.9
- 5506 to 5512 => 157.1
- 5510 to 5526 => 171.6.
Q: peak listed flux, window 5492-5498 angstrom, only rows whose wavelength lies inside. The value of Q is 152.8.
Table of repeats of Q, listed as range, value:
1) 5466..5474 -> 146.3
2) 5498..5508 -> 147.5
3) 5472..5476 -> 133.8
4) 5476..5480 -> 134.1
